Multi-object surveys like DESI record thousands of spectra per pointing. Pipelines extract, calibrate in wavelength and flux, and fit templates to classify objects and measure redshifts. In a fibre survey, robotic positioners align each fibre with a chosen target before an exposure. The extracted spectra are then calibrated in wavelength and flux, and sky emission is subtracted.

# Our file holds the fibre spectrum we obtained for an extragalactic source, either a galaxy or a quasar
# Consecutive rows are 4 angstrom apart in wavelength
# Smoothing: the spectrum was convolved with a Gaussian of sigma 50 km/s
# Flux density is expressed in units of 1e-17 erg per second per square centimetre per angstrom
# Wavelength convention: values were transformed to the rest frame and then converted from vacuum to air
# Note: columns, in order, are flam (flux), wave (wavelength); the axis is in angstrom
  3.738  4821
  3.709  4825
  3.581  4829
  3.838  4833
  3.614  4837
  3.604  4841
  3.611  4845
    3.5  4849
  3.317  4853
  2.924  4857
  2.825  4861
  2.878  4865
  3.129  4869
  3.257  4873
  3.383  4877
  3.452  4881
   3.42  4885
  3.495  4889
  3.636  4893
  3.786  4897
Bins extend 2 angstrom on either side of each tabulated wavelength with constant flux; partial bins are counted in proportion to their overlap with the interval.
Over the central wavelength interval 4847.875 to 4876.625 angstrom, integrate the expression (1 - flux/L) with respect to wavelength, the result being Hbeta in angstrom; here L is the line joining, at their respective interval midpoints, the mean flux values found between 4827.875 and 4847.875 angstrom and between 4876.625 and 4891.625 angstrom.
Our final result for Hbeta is 3.4 angstrom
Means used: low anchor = 3.65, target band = 3.12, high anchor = 3.45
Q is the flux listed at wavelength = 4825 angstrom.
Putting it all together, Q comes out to 3.709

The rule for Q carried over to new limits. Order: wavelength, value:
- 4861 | 2.825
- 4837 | 3.614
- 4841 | 3.604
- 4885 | 3.42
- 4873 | 3.257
